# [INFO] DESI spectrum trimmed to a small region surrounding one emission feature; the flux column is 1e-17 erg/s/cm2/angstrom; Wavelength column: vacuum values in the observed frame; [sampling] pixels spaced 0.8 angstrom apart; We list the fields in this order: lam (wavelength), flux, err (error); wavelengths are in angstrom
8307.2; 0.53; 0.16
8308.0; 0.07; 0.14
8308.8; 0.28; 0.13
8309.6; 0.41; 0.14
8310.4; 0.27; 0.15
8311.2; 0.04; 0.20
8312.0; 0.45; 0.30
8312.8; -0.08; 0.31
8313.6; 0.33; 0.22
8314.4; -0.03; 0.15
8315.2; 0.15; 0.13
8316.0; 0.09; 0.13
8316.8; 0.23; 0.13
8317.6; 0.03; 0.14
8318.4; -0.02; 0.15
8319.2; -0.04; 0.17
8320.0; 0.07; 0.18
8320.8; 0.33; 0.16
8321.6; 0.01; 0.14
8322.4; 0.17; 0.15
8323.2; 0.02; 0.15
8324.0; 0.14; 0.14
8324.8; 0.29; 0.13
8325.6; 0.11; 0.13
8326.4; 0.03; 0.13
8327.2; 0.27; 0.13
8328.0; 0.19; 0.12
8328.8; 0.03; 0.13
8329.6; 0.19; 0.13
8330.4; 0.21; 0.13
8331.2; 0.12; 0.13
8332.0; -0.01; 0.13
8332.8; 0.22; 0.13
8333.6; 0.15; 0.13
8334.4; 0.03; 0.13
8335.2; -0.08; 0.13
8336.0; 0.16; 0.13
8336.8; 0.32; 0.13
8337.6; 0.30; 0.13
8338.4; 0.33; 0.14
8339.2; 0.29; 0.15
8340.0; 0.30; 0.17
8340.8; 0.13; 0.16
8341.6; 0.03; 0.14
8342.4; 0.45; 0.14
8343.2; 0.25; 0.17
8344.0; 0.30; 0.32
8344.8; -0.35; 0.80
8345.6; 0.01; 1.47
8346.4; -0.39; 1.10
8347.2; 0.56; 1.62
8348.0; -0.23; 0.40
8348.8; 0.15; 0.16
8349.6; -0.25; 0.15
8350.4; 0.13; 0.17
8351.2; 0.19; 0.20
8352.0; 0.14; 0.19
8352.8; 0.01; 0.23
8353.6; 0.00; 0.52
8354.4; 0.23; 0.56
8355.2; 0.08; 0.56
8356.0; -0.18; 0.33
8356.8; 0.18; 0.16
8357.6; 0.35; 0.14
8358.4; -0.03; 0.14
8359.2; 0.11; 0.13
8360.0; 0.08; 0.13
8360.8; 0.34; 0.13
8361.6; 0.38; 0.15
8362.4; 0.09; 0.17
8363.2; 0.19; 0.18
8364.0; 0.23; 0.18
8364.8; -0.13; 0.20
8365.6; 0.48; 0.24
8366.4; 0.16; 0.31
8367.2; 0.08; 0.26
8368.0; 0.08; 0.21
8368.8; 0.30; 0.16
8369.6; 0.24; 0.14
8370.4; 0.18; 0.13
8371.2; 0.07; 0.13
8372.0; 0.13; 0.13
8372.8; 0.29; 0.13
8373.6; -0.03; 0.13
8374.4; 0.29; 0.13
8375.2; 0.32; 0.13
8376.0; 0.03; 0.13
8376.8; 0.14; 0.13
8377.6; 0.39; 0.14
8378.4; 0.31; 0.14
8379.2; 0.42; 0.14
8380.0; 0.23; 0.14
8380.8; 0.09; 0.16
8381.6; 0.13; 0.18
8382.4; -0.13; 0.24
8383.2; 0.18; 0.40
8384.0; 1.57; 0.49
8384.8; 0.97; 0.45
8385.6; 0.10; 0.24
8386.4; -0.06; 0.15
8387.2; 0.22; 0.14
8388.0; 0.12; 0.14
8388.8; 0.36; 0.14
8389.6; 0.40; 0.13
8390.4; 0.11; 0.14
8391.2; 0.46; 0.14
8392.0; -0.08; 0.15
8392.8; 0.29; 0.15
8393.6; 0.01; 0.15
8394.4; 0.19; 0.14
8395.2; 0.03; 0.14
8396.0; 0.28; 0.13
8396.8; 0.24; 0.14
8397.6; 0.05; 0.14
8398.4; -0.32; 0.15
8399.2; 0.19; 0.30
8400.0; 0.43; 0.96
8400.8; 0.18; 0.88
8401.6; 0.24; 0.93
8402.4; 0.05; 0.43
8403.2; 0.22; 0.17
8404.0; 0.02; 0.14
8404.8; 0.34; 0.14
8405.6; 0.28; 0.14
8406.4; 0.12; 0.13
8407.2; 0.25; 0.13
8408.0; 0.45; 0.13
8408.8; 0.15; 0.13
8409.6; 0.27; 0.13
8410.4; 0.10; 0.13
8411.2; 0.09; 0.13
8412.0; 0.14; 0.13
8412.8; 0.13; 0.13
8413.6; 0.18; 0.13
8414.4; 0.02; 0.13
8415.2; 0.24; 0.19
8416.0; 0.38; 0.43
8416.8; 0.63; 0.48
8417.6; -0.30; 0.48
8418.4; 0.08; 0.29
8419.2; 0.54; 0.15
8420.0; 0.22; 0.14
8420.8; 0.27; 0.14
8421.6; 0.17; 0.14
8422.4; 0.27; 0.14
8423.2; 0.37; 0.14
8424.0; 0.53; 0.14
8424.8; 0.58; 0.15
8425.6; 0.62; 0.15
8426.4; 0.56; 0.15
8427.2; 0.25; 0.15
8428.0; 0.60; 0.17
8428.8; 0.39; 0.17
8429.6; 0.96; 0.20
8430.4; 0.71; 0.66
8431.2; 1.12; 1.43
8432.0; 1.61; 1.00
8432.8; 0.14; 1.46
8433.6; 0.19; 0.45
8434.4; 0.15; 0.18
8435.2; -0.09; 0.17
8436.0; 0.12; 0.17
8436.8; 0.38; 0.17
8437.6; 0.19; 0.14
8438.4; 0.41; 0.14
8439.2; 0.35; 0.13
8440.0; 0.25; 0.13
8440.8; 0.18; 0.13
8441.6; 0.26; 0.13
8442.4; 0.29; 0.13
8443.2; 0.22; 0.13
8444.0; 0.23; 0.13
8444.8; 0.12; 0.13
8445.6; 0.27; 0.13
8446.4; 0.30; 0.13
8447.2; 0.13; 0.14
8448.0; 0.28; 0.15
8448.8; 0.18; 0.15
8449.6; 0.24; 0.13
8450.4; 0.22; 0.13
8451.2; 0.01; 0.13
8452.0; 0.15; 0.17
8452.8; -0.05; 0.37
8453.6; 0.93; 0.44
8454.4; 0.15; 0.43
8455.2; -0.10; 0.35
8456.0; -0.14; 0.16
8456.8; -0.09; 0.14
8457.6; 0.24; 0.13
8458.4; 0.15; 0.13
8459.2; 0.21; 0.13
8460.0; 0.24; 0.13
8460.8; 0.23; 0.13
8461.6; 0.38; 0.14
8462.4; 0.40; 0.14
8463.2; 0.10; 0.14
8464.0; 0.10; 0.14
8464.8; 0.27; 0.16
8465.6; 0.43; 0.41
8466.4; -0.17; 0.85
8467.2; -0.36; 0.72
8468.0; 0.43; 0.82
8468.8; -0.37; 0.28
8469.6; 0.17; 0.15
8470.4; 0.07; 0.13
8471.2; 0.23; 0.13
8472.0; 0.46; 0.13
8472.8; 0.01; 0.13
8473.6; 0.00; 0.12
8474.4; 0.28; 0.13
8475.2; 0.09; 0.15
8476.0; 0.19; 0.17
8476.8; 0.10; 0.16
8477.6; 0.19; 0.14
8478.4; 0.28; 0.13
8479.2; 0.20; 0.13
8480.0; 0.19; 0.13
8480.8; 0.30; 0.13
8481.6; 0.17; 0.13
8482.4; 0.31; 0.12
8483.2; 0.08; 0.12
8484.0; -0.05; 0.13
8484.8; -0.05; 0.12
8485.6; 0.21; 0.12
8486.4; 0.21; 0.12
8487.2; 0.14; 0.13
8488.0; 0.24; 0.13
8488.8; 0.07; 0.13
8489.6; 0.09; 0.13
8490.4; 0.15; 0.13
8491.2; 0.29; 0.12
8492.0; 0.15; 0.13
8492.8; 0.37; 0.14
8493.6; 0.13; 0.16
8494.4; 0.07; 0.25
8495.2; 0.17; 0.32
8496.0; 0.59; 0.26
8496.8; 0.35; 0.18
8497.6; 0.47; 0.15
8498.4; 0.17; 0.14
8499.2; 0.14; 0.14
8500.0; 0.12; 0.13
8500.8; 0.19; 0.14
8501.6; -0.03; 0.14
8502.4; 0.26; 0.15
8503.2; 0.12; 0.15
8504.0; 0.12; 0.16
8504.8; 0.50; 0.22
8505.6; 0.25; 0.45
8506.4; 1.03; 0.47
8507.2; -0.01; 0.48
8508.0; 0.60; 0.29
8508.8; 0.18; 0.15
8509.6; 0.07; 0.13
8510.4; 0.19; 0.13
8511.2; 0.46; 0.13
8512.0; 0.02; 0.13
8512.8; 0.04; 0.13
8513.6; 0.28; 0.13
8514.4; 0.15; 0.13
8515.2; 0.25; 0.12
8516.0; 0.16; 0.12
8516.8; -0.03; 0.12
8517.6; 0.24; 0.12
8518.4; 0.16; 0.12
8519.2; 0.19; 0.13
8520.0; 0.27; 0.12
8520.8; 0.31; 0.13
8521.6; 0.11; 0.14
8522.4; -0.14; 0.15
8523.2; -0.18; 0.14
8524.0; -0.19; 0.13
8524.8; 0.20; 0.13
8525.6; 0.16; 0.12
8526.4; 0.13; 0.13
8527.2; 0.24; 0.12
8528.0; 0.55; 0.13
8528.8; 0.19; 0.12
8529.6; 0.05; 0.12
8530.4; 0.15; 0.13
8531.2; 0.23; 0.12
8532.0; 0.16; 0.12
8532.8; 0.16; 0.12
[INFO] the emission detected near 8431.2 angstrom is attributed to H-gamma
